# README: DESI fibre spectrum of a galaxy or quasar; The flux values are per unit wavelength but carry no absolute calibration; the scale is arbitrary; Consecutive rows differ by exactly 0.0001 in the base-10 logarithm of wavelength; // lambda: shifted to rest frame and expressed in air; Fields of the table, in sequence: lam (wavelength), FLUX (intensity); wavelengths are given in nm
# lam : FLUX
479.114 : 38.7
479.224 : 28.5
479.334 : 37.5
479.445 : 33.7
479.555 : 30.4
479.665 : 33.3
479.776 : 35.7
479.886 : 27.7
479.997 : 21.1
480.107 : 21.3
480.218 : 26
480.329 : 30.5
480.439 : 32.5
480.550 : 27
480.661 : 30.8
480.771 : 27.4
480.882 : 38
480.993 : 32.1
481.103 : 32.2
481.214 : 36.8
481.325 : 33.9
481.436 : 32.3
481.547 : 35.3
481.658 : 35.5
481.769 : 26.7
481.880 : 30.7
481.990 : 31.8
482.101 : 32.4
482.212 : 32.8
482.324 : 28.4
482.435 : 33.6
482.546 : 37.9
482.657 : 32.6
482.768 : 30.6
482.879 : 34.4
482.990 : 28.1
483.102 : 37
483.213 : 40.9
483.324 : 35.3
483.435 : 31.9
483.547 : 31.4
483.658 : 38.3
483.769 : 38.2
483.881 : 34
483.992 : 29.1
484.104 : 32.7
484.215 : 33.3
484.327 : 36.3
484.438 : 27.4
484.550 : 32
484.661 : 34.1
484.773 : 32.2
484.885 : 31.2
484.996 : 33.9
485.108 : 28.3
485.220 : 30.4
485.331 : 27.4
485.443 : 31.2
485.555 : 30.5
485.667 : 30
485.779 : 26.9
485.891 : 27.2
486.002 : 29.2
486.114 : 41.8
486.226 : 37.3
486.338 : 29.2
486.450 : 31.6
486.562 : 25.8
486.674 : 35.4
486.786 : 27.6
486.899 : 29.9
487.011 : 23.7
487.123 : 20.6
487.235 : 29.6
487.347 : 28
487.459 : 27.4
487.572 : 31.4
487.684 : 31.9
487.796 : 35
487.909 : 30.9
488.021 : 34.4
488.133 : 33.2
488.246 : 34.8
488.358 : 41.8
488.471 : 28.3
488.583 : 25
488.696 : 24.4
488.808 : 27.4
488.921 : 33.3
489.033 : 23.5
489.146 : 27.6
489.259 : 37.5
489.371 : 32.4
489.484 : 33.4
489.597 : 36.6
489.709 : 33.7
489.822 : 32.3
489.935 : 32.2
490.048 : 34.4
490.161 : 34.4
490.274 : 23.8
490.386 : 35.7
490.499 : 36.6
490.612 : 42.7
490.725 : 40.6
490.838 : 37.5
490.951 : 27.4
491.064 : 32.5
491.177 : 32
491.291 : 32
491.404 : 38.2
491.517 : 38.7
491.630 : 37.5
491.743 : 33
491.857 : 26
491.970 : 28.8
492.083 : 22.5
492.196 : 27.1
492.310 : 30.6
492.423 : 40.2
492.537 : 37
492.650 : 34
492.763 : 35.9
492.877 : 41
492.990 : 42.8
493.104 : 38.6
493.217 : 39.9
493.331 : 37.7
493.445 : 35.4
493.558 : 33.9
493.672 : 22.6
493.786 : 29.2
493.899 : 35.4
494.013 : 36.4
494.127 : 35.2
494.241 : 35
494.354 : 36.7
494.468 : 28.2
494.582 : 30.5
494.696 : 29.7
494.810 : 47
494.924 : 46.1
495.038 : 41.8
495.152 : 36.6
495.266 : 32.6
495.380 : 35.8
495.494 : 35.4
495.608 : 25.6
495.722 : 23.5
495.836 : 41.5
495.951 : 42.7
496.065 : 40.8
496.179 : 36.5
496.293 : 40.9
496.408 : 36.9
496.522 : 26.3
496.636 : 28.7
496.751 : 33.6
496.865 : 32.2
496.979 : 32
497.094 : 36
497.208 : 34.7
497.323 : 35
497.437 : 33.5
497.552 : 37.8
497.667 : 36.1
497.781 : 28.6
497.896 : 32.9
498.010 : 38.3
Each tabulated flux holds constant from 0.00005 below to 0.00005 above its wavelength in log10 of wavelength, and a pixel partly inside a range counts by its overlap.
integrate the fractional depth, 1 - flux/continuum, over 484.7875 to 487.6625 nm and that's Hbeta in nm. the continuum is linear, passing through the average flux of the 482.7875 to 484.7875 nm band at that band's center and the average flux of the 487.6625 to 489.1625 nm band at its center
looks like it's 0.21 nm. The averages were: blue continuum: 33.7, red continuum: 30.9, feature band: 29.9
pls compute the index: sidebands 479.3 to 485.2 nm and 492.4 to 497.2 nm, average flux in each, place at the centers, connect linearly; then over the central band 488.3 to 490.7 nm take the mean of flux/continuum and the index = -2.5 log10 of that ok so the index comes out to 0.06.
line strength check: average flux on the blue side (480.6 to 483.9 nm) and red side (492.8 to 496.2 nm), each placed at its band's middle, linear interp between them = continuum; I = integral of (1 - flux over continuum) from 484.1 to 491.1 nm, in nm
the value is 0.58 nm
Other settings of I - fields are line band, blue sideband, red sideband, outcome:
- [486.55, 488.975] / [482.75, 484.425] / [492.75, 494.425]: 0.32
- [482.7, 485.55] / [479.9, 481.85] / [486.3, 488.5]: -0.21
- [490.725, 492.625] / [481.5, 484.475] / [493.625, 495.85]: 0.06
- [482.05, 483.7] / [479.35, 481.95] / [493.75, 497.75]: -0.11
